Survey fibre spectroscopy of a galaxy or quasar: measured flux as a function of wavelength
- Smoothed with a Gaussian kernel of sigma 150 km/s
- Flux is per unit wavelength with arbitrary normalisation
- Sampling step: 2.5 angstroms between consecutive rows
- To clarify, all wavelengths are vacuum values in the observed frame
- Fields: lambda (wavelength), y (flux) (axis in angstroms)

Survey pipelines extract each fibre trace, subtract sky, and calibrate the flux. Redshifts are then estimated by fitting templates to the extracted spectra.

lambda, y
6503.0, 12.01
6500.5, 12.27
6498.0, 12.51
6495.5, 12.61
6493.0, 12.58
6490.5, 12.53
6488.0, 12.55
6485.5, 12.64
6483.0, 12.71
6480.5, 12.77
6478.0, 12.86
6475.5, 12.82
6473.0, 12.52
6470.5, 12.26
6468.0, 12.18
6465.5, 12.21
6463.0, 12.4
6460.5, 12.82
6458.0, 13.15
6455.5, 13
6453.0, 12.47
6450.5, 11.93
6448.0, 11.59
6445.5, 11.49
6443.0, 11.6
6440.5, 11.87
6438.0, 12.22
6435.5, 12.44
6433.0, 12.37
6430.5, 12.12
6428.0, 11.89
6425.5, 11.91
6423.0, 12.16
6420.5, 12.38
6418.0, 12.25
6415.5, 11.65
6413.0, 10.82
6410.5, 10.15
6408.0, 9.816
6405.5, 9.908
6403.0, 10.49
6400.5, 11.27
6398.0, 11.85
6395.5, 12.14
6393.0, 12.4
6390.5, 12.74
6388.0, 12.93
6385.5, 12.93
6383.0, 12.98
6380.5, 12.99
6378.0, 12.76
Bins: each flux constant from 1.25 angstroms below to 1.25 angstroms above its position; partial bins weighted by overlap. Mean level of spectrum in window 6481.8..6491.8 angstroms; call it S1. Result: 12.6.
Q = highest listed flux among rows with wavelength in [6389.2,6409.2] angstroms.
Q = 12.74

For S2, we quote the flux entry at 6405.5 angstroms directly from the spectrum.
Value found 9.908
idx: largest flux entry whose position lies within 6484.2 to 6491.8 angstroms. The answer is 12.64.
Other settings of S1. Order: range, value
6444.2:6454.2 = 11.9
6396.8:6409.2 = 10.7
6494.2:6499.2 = 12.6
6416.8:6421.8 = 12.3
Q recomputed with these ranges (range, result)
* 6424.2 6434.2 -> 12.37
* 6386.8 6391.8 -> 12.93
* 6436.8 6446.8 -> 12.22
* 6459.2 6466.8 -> 12.82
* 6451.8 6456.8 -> 13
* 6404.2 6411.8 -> 10.15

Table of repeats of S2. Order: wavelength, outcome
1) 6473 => 12.52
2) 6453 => 12.47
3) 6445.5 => 11.49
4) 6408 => 9.816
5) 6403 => 10.49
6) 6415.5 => 11.65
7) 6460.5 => 12.82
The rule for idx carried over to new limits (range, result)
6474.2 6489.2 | 12.86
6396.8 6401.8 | 11.85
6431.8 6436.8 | 12.44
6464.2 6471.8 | 12.26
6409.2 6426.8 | 12.38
